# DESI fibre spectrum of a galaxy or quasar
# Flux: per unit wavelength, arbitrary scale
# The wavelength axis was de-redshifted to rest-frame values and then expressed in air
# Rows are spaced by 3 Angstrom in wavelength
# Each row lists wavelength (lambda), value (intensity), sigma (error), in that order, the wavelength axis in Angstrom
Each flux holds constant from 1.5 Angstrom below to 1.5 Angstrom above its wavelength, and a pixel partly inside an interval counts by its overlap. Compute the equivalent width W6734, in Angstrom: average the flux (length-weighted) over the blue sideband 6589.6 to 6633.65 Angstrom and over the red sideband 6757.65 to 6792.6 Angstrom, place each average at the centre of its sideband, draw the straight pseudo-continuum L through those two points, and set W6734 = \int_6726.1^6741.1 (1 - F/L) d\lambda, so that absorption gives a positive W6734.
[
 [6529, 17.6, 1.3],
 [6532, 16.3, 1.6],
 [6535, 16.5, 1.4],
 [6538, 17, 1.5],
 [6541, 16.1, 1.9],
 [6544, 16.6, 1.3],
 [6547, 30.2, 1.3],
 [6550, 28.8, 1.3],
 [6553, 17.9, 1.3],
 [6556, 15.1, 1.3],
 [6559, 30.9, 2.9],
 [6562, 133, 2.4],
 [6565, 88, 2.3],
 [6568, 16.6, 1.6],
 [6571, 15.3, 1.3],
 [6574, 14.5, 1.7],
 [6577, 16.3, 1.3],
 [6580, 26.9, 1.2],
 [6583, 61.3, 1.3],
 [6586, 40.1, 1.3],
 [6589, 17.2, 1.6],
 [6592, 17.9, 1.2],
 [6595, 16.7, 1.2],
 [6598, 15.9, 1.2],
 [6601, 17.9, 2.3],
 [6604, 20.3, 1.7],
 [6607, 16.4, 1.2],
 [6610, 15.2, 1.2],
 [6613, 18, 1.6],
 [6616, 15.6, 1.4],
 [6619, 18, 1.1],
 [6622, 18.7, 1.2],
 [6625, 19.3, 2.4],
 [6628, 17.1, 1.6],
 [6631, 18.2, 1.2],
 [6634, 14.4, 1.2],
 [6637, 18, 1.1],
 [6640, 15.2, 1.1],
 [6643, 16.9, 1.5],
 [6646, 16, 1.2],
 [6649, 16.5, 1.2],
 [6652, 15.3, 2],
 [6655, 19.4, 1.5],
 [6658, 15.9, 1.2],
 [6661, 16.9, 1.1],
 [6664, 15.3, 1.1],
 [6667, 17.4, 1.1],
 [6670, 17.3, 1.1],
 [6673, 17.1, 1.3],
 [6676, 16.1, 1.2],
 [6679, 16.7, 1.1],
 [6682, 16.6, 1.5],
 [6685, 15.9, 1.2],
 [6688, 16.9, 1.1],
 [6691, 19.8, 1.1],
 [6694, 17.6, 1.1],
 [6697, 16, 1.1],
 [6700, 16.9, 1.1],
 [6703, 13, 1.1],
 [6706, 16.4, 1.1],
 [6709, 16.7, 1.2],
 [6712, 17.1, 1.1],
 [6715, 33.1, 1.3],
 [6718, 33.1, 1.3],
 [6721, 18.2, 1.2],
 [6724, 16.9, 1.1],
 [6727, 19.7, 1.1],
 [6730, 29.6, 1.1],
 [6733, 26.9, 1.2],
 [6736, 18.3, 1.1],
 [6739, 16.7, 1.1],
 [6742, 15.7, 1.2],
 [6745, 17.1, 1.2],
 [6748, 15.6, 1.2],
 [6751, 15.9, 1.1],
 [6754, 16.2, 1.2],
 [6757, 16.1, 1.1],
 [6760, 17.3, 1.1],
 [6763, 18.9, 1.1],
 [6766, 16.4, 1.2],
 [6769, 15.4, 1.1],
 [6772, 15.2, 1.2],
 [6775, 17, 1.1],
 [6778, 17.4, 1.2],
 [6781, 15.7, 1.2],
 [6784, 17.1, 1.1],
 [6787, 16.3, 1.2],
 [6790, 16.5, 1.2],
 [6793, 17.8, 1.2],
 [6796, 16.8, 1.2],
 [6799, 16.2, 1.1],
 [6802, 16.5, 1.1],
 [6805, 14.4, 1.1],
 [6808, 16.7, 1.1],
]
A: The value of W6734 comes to -4.6 Angstrom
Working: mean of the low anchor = 17.4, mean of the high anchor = 16.7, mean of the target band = 22.1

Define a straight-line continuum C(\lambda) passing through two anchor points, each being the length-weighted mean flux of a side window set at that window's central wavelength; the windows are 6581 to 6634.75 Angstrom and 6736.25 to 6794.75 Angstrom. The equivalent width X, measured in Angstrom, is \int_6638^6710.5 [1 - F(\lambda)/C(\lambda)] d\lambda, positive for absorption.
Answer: 9.9 Angstrom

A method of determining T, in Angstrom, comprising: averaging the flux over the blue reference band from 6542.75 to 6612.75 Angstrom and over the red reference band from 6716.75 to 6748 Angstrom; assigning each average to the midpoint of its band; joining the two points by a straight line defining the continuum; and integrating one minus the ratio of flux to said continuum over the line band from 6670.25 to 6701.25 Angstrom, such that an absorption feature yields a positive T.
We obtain 8.6 Angstrom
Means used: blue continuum 29.8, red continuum 20.9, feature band 17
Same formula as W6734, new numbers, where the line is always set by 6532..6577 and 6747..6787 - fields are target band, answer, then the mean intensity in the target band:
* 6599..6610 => 4.05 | 17.7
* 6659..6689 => 8.39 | 16.6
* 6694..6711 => 4.08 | 16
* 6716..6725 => -1.73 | 23.6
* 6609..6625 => 5.74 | 17.4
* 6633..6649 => 5.80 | 16.2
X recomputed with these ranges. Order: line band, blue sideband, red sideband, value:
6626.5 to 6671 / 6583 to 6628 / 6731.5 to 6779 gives 6.52 Angstrom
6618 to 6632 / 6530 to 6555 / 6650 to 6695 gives -0.23 Angstrom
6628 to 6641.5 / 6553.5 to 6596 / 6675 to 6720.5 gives 5.46 Angstrom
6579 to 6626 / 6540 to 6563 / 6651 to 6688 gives 8.59 Angstrom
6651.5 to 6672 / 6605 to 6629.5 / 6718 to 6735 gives 2.94 Angstrom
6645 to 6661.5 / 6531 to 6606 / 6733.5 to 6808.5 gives 4.93 Angstrom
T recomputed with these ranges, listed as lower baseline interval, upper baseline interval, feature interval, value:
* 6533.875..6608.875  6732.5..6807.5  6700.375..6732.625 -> -2.3 Angstrom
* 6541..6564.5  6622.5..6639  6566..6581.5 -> 6.2 Angstrom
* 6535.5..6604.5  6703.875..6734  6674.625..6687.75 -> 4.3 Angstrom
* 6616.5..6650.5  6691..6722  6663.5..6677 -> 1.2 Angstrom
